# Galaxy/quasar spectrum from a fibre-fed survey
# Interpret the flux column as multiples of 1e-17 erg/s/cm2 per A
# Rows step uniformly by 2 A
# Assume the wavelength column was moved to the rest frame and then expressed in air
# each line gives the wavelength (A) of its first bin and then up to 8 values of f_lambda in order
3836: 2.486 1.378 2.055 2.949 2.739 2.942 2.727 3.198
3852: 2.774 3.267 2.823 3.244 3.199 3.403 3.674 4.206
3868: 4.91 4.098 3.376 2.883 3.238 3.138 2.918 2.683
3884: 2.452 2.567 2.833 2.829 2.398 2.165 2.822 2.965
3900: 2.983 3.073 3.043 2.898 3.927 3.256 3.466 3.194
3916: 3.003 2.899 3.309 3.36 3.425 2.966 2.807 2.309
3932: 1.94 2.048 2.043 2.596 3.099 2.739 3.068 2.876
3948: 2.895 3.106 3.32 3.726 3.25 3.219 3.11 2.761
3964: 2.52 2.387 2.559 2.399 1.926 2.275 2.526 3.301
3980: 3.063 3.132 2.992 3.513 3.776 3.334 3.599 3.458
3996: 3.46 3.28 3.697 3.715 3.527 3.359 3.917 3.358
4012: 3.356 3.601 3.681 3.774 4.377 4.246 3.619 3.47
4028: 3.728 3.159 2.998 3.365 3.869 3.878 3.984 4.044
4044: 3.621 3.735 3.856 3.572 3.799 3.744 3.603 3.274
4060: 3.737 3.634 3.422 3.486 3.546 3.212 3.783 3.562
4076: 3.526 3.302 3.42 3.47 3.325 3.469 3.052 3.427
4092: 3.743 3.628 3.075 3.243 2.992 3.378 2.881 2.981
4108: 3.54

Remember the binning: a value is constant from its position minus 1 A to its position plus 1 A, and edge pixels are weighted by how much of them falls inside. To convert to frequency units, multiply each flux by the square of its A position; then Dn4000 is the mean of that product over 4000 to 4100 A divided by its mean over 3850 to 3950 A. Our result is 1.3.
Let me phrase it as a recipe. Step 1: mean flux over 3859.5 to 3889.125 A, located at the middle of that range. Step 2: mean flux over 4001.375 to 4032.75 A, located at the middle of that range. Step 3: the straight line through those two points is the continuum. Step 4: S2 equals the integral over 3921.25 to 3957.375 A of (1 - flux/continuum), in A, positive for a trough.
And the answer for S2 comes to 6.1 A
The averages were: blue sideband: 3.3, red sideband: 3.62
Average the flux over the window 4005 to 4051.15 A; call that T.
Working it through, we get 3.68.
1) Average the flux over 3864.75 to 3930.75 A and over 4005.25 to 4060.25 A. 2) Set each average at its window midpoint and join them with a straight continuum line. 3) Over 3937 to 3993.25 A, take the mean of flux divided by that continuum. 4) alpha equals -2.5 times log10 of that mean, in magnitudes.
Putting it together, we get 0.14 mag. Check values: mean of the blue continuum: 3.11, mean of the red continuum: 3.67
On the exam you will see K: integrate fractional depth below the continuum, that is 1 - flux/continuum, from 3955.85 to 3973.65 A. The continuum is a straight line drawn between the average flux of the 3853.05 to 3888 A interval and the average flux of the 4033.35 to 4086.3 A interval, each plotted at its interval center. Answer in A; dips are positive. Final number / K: 4.2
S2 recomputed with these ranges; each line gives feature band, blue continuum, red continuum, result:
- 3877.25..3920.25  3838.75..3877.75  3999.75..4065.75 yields 5.09 A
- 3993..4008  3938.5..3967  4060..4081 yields -1.52 A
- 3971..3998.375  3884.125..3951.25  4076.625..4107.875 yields -0.66 A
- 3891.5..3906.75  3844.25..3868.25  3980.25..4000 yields 2.40 A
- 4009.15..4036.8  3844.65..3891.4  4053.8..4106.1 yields -2.22 A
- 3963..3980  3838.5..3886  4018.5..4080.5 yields 4.50 A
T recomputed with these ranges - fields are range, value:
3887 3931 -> 3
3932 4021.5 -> 3.12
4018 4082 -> 3.63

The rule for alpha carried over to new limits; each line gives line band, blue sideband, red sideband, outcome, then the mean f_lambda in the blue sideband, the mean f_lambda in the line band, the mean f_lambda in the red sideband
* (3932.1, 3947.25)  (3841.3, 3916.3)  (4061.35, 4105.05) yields 0.224 mag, 3.11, 2.6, 3.39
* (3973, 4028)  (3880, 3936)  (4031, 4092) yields -0.057 mag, 2.86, 3.46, 3.56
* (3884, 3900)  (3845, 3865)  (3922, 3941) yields 0.086 mag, 3.13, 2.66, 2.62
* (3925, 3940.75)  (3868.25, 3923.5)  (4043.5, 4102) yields 0.265 mag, 3.06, 2.47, 3.49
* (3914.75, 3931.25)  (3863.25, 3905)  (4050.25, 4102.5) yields 0.063 mag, 3.1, 3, 3.46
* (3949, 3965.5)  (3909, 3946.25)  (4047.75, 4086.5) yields -0.036 mag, 2.86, 3.1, 3.53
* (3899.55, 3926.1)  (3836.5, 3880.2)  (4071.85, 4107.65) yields -0.009 mag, 3.14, 3.21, 3.34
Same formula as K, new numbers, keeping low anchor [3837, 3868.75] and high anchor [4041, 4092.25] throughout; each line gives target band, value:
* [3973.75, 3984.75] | 1.43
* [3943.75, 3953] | 0.67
